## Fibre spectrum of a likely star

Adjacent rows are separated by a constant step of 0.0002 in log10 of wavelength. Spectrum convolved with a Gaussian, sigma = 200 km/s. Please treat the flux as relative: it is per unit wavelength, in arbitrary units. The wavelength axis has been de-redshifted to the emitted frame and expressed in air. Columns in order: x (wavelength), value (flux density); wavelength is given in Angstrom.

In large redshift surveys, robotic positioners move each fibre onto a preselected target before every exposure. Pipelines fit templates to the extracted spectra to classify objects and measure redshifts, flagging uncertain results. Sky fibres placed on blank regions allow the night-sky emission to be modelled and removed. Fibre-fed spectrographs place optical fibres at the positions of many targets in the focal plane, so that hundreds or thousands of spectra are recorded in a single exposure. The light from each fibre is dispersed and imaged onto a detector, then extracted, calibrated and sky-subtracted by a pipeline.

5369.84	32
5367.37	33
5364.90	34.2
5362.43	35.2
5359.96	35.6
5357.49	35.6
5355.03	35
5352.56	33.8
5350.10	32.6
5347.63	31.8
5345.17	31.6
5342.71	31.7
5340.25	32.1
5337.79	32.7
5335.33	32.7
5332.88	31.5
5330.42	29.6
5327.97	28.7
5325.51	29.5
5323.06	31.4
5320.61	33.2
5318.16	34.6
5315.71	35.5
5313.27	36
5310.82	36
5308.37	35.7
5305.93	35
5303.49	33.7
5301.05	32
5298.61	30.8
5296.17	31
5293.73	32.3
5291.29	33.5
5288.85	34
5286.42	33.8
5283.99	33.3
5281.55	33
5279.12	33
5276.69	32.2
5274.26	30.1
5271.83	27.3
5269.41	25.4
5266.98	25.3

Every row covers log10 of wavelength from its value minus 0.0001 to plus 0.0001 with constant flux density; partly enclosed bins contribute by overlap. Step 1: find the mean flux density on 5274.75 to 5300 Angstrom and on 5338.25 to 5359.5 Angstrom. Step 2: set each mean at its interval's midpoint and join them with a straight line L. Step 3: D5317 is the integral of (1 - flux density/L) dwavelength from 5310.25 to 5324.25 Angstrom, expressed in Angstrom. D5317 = -0.7 Angstrom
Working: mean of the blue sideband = 32.6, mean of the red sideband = 33.1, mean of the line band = 34.4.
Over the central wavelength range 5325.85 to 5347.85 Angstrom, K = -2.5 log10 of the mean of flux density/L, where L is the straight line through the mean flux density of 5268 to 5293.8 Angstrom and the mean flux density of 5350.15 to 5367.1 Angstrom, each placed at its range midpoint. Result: 0.08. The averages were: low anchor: 31.6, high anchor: 34.6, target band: 31.3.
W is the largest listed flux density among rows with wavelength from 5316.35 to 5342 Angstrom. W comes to 34.6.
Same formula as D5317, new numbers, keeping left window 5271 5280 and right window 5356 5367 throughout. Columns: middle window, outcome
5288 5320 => -1.7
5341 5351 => 0.7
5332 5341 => 0.4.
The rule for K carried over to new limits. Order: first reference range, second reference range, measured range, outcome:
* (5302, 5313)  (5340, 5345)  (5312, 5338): 0.04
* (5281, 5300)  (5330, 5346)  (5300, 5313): -0.07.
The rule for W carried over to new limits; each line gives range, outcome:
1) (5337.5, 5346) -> 32.7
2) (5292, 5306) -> 35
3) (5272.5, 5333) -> 36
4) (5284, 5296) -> 34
